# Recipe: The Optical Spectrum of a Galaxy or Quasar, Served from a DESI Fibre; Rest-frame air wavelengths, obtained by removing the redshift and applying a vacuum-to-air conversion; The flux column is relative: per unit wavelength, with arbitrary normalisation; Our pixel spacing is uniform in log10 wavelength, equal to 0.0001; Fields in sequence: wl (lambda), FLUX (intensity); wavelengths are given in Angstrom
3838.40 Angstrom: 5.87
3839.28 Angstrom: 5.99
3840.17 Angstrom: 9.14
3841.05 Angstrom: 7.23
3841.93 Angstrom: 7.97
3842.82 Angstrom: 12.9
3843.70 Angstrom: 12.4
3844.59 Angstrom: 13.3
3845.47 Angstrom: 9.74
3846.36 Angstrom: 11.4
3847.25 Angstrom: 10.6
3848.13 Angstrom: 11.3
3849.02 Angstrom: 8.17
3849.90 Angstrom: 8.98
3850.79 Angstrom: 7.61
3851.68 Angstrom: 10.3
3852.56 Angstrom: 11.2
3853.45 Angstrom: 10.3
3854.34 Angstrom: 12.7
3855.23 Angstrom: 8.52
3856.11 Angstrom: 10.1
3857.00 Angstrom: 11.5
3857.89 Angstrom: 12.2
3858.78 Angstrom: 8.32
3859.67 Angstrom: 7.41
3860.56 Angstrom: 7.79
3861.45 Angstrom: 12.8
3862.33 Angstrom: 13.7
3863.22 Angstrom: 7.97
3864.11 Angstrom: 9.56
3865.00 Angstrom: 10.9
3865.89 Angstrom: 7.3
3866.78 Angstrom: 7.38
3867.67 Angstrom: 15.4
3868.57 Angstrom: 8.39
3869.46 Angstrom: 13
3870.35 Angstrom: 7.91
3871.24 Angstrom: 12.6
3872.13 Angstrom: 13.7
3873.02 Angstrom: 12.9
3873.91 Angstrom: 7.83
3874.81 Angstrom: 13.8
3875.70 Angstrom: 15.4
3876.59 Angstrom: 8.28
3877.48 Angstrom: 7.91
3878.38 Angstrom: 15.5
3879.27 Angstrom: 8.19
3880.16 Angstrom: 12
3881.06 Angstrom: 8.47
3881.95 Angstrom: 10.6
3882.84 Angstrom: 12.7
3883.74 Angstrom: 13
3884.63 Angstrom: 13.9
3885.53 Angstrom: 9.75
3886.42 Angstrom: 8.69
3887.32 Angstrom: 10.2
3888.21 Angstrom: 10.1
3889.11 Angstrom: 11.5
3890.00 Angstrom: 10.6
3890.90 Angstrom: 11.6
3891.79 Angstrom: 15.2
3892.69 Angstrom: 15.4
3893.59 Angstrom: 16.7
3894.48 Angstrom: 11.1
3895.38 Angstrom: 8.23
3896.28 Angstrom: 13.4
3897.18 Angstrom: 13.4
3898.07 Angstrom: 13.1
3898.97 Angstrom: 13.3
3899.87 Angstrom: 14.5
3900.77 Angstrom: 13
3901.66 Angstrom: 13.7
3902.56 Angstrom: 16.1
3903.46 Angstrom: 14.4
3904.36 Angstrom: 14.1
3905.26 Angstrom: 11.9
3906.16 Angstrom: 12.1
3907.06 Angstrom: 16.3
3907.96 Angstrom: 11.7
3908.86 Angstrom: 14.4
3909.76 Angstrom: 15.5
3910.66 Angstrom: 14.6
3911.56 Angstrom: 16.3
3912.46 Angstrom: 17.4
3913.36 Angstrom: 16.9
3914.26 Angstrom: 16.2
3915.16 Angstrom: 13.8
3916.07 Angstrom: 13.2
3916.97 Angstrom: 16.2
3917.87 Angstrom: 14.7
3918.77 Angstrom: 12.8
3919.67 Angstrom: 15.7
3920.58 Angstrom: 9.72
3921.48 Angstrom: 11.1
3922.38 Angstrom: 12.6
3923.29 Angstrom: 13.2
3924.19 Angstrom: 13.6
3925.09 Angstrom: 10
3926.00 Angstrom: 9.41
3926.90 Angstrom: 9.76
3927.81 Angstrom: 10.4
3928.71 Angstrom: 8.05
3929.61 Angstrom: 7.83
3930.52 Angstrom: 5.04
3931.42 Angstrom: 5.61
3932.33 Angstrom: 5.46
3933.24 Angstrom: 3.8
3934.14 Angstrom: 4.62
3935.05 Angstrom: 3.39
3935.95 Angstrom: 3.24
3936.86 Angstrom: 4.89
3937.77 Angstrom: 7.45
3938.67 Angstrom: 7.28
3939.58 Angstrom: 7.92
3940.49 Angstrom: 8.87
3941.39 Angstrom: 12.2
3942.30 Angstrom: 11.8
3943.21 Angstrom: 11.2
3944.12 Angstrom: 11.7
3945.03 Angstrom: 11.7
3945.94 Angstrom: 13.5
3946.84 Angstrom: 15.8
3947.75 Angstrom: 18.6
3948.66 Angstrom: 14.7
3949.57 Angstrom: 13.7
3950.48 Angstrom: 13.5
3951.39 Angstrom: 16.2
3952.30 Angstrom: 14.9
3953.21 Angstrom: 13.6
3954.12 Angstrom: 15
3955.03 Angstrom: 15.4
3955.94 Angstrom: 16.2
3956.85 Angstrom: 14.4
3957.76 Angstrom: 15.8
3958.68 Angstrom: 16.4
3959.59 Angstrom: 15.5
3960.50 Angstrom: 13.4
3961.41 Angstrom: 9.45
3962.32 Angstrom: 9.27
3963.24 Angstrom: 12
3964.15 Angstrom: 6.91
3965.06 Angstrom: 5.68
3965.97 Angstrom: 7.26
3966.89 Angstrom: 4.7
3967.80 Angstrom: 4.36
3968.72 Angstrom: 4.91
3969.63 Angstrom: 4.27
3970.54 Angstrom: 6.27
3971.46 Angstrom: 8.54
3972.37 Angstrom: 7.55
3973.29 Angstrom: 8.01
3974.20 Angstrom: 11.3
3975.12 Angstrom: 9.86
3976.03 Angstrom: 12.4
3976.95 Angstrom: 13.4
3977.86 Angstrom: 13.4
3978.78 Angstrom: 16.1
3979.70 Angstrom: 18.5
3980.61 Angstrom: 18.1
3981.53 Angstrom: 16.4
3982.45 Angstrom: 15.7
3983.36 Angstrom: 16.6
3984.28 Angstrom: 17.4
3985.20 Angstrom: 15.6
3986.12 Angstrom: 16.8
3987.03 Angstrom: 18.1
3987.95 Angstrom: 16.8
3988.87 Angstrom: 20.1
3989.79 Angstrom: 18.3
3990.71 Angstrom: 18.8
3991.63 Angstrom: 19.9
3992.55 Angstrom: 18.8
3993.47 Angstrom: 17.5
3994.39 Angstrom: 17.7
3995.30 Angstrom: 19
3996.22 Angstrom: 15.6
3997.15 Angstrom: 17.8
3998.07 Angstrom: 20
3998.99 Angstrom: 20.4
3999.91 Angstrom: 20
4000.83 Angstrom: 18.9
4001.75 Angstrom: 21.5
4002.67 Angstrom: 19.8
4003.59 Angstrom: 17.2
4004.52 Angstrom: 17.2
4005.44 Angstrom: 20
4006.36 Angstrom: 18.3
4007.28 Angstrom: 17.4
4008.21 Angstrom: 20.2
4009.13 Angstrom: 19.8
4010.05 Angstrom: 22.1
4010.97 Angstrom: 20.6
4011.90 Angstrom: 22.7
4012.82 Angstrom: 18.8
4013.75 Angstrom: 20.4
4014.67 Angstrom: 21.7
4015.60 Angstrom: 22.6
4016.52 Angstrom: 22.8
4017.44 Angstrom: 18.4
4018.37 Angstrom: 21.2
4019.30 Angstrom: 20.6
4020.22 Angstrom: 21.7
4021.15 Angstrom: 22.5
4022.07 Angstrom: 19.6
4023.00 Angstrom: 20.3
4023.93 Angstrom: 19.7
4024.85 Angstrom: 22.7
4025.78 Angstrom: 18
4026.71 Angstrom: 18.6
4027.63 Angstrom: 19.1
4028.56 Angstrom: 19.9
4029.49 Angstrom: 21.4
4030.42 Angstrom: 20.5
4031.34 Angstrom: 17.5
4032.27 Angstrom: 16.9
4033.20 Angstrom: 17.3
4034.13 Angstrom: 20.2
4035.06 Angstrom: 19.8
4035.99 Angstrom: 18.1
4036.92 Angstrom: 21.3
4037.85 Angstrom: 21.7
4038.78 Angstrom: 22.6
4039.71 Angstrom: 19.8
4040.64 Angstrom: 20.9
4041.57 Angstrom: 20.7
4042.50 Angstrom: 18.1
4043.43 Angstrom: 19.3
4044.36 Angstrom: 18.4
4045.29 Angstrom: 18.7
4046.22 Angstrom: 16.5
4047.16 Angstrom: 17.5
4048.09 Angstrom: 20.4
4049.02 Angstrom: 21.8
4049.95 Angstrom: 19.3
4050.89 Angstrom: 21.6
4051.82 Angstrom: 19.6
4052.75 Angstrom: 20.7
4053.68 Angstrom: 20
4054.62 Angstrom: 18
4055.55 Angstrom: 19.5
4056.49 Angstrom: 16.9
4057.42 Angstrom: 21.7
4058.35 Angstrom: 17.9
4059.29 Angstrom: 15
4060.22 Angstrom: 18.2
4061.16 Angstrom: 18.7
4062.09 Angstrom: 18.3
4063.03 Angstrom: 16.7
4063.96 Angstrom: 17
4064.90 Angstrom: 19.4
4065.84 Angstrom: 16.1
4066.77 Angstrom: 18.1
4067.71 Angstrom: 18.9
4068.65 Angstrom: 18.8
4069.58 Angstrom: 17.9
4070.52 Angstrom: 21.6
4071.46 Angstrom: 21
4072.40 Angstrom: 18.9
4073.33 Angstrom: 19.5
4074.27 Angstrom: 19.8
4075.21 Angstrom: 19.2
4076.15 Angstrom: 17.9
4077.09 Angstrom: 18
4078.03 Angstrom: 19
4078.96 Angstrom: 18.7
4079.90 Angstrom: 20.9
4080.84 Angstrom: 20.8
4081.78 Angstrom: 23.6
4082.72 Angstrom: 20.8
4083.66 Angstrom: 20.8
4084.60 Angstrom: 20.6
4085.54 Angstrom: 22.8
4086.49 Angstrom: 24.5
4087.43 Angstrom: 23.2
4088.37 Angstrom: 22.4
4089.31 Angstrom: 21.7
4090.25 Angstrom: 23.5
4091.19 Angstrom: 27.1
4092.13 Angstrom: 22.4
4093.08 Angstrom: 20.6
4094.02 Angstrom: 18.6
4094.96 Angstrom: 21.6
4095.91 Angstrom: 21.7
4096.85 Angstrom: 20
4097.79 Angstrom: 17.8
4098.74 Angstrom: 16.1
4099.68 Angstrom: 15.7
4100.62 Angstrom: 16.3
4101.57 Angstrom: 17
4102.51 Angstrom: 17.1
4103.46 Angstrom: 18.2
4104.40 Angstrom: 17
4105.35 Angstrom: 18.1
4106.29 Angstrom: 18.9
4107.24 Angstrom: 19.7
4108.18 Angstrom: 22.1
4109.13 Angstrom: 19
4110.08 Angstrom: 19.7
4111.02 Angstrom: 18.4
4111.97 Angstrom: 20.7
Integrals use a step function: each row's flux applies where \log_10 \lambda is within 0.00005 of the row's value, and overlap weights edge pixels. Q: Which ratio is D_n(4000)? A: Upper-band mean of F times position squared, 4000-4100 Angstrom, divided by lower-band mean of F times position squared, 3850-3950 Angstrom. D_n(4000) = 1.9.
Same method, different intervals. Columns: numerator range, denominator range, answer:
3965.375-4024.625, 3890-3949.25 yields 1.47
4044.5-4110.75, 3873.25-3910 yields 1.73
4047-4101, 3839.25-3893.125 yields 2.05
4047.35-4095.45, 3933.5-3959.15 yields 1.79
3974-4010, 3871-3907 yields 1.51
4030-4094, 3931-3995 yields 1.70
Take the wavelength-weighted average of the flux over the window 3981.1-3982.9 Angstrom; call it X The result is 16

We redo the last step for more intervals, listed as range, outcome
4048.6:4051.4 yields 20.8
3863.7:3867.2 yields 8.79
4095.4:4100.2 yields 18.3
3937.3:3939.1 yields 7.36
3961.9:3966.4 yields 8.22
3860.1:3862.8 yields 11.4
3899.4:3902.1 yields 13.8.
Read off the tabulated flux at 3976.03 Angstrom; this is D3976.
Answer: 12.4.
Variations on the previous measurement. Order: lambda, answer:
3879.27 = 8.19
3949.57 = 13.7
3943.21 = 11.2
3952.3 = 14.9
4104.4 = 17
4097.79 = 17.8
